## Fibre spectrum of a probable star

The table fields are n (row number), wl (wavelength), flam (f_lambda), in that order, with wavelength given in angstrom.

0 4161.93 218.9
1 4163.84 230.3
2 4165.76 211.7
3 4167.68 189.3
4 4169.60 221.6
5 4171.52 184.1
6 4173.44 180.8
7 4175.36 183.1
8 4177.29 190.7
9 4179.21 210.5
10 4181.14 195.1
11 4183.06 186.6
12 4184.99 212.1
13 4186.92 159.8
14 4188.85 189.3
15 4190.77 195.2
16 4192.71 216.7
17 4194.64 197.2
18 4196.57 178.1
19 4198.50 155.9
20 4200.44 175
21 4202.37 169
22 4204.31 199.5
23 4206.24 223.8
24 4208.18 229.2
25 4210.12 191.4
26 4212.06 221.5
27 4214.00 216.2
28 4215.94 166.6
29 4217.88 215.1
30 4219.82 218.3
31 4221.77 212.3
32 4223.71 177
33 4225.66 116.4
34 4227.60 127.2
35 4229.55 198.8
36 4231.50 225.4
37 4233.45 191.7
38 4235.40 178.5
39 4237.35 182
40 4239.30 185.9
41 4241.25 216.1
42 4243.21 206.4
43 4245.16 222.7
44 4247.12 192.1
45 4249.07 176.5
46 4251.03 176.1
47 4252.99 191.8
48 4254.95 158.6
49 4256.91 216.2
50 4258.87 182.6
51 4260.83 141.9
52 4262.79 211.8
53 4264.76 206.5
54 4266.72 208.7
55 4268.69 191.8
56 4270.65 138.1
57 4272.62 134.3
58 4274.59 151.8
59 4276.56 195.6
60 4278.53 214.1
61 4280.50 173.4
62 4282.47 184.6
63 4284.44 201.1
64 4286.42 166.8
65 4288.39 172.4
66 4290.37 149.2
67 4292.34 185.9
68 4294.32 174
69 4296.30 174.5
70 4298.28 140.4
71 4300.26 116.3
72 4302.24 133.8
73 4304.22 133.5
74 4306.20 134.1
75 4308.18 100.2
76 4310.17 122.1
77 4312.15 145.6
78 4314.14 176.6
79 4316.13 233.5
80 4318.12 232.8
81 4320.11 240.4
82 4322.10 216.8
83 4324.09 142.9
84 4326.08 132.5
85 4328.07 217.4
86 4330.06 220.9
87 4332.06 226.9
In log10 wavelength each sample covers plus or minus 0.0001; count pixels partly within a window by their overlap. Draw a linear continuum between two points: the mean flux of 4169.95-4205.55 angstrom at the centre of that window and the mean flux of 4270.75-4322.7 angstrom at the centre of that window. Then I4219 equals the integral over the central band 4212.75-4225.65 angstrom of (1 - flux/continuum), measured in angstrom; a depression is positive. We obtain -0.86 angstrom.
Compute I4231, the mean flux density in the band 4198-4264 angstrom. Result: 191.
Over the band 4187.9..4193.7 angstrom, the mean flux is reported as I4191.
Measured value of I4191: 200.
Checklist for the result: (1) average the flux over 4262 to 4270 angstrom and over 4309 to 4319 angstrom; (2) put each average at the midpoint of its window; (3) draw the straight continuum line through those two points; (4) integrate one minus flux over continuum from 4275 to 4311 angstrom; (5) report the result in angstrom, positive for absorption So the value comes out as 5.8 angstrom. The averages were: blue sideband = 202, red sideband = 180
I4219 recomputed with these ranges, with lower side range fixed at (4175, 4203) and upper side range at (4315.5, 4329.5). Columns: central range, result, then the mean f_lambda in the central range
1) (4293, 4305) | 3.2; 147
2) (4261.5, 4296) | 3.1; 180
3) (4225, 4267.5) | 1.5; 187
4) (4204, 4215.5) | -1.3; 212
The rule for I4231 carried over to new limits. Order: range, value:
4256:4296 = 180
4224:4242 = 180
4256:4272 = 186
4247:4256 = 178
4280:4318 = 160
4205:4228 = 195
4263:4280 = 181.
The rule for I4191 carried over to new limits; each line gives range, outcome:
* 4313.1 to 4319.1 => 213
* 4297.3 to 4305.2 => 131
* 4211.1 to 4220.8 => 208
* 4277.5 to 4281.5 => 194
